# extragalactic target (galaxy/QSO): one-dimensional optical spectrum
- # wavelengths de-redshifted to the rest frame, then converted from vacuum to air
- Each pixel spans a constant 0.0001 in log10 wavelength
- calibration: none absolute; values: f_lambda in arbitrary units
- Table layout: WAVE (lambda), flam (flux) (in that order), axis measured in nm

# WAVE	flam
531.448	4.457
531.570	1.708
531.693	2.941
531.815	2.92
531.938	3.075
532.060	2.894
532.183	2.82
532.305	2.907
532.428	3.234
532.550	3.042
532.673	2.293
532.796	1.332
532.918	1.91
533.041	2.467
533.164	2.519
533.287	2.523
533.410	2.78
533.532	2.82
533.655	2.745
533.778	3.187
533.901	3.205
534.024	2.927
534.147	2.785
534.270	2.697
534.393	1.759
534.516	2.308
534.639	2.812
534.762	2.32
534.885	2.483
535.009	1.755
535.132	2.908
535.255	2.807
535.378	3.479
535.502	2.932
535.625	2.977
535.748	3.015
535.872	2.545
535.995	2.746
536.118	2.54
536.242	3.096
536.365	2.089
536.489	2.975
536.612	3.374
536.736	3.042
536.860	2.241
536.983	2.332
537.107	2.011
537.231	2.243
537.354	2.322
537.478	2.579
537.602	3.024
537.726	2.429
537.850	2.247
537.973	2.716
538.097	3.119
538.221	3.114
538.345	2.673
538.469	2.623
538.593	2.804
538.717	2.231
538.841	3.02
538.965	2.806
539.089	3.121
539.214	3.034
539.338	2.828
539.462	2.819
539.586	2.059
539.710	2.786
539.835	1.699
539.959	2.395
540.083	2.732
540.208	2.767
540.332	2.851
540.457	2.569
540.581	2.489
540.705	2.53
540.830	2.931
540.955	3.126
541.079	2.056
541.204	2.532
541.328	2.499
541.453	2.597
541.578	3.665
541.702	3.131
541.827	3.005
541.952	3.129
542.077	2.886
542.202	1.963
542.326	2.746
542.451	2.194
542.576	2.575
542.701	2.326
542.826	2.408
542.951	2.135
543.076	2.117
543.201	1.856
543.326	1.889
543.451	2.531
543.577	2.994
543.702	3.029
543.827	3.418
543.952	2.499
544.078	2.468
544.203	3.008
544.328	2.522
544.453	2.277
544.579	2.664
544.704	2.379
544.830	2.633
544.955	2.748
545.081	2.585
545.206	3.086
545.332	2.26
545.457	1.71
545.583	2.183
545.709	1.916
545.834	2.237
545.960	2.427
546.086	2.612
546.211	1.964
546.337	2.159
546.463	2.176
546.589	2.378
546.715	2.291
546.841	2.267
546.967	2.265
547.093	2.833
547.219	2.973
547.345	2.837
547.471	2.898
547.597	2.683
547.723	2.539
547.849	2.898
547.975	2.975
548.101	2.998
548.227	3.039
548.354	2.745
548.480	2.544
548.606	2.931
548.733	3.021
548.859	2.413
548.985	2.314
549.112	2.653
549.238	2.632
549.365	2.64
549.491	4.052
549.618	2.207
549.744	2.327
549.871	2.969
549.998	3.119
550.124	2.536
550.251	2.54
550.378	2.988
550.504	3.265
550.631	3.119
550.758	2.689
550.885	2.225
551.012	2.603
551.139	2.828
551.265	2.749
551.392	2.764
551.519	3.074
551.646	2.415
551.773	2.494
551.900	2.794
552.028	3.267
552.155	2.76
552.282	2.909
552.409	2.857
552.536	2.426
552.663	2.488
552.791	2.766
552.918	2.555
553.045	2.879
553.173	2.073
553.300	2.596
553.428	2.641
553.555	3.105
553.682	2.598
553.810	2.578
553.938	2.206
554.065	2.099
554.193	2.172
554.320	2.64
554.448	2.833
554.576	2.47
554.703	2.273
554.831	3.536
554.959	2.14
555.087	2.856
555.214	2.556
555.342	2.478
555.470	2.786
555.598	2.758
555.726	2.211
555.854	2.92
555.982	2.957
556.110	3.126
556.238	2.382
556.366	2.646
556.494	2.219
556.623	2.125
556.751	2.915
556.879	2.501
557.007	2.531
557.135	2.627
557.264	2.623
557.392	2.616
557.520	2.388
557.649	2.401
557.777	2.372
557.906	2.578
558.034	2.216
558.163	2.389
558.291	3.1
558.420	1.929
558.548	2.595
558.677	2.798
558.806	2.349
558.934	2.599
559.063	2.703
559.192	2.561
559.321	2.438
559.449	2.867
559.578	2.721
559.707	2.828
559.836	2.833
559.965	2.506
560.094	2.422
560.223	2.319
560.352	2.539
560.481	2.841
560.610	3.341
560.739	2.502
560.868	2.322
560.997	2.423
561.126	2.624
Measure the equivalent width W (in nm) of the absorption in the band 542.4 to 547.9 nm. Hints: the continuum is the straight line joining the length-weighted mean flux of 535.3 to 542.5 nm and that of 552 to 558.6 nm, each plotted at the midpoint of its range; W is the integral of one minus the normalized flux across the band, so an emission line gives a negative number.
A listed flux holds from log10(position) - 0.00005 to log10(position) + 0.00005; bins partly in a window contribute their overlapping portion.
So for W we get 0.38 nm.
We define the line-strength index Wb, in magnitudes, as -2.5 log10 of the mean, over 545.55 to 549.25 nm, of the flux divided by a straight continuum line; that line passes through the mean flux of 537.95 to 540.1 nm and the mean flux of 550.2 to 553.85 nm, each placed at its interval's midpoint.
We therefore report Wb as 0.06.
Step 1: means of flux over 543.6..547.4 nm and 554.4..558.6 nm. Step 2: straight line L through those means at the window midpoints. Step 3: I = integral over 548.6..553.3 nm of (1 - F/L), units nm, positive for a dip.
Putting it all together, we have -0.37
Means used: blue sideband 2.5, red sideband 2.58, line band 2.73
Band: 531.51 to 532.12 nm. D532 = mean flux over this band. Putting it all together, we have 2.71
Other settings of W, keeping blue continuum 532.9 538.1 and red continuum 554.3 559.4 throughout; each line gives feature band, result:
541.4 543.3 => 0.04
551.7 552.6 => -0.07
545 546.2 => 0.13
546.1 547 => 0.13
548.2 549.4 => -0.04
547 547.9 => -0.06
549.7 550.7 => -0.10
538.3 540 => 0.00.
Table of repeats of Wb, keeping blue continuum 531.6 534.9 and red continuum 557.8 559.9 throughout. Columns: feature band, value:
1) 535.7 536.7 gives -0.06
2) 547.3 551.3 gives -0.07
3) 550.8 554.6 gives -0.01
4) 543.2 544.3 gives -0.02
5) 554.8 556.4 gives -0.04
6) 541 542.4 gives -0.05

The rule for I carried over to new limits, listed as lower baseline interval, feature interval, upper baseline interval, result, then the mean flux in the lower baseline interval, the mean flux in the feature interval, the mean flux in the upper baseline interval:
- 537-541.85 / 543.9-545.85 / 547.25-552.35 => 0.20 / 2.67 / 2.45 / 2.79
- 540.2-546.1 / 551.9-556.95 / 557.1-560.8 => -0.09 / 2.56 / 2.62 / 2.59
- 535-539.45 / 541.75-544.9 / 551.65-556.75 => 0.17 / 2.73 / 2.55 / 2.62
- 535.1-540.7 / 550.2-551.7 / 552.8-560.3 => -0.10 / 2.69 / 2.78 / 2.57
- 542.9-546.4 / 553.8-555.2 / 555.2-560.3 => 0.01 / 2.44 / 2.53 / 2.57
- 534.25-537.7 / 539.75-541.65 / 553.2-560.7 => -0.02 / 2.62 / 2.63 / 2.59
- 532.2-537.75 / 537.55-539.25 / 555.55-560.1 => -0.10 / 2.64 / 2.78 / 2.58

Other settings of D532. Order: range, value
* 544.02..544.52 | 2.57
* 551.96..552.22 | 3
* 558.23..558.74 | 2.6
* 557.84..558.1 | 2.39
